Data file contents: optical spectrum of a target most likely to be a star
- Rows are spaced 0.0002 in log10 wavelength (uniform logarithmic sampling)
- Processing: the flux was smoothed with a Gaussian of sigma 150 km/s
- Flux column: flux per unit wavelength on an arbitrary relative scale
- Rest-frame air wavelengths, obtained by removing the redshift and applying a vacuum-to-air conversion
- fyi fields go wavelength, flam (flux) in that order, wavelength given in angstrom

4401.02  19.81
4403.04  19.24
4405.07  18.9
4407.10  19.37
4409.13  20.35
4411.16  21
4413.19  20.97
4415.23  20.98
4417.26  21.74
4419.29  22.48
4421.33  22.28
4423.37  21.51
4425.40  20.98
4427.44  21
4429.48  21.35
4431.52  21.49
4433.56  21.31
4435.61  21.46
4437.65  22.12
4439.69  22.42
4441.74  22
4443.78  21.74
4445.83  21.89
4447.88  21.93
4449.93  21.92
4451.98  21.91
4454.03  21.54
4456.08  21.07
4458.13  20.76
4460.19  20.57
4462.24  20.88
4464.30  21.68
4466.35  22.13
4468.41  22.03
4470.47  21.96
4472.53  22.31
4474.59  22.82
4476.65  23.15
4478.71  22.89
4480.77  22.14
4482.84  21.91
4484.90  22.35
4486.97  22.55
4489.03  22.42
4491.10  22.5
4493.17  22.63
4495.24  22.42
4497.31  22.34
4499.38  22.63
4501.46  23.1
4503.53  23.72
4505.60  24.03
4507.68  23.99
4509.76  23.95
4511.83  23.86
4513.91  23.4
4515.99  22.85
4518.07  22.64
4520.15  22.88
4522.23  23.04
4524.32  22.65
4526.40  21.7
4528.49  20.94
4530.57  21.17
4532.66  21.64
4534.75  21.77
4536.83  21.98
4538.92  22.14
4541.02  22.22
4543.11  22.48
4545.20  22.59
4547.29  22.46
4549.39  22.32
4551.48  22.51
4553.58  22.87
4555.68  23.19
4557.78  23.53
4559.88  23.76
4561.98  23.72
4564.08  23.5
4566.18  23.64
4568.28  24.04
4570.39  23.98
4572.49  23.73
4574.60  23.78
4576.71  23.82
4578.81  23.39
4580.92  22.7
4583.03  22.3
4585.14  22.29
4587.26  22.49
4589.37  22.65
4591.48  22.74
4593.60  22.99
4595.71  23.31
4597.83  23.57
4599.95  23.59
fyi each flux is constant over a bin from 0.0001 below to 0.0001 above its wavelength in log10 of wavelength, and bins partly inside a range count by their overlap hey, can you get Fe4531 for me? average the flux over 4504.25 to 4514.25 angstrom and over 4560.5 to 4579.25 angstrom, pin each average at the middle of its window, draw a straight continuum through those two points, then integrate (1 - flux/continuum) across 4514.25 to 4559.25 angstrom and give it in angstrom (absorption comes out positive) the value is 2.70 angstrom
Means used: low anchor 23.9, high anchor 23.8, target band 22.4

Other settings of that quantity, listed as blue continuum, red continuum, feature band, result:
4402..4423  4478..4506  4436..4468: 0.08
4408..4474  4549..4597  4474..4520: -1.38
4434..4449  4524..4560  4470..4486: -0.30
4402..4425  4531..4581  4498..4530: -0.94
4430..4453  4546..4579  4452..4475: 0.53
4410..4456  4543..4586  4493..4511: -0.63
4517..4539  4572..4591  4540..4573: -0.88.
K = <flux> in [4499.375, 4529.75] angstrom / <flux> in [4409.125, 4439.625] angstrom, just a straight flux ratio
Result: 1.07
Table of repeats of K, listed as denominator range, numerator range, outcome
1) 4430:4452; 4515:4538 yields 1.01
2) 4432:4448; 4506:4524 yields 1.07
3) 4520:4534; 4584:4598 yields 1.04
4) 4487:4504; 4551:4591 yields 1.03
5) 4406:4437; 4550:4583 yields 1.10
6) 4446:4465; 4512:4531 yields 1.05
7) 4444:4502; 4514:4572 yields 1.03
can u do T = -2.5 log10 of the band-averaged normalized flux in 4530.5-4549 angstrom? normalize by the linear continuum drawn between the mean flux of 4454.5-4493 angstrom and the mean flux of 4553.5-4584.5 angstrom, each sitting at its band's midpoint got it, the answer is 0.04 mag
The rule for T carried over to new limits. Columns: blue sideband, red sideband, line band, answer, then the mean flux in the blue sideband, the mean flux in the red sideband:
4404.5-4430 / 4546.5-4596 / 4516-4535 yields 0.02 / 21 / 23.2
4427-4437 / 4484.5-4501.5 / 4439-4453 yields -0.02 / 21.4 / 22.5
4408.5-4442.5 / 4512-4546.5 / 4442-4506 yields -0.01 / 21.5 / 22.3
